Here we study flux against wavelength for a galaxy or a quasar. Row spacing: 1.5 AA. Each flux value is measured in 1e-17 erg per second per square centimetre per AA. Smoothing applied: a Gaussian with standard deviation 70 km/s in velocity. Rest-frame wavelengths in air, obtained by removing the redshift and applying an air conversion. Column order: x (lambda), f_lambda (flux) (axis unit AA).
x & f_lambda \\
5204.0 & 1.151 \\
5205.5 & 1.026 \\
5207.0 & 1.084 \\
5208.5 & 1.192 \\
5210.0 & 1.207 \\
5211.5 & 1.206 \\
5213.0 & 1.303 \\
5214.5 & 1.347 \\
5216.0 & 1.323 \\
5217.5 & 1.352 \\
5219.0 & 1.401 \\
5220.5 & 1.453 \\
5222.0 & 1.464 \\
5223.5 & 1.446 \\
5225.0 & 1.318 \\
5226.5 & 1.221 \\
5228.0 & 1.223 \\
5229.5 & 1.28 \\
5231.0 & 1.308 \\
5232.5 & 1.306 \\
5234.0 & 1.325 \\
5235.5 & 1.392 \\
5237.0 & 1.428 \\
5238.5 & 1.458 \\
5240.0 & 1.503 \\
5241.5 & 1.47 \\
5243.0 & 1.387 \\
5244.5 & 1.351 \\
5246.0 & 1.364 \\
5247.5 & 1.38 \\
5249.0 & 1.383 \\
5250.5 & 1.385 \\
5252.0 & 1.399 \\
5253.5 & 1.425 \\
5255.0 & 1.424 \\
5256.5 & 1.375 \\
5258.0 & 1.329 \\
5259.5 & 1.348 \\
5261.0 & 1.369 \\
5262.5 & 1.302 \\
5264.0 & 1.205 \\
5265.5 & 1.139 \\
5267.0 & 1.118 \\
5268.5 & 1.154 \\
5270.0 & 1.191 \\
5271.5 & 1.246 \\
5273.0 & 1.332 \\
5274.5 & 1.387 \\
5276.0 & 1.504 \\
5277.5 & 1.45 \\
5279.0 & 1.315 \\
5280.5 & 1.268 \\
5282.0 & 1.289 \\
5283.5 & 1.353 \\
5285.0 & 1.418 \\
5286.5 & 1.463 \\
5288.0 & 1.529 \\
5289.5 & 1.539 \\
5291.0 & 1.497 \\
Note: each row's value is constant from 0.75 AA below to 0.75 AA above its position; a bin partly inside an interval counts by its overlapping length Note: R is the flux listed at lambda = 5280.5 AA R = 1.268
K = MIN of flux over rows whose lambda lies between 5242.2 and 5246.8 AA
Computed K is 1.351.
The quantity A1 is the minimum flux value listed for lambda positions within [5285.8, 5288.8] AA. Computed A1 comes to 1.463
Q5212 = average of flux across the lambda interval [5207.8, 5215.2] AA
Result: 1.25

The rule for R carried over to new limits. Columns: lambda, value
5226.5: 1.221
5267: 1.118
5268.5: 1.154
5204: 1.151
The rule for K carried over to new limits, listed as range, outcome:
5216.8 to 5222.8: 1.352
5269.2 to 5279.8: 1.191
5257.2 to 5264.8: 1.205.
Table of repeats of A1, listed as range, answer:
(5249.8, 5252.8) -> 1.385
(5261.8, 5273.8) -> 1.118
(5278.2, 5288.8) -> 1.268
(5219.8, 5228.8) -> 1.221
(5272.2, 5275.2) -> 1.332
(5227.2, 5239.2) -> 1.223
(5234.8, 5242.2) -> 1.392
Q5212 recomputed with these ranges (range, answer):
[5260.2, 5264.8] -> 1.29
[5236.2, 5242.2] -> 1.46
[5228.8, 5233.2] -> 1.3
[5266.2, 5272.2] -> 1.18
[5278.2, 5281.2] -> 1.29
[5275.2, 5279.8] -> 1.42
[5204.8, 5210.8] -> 1.13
